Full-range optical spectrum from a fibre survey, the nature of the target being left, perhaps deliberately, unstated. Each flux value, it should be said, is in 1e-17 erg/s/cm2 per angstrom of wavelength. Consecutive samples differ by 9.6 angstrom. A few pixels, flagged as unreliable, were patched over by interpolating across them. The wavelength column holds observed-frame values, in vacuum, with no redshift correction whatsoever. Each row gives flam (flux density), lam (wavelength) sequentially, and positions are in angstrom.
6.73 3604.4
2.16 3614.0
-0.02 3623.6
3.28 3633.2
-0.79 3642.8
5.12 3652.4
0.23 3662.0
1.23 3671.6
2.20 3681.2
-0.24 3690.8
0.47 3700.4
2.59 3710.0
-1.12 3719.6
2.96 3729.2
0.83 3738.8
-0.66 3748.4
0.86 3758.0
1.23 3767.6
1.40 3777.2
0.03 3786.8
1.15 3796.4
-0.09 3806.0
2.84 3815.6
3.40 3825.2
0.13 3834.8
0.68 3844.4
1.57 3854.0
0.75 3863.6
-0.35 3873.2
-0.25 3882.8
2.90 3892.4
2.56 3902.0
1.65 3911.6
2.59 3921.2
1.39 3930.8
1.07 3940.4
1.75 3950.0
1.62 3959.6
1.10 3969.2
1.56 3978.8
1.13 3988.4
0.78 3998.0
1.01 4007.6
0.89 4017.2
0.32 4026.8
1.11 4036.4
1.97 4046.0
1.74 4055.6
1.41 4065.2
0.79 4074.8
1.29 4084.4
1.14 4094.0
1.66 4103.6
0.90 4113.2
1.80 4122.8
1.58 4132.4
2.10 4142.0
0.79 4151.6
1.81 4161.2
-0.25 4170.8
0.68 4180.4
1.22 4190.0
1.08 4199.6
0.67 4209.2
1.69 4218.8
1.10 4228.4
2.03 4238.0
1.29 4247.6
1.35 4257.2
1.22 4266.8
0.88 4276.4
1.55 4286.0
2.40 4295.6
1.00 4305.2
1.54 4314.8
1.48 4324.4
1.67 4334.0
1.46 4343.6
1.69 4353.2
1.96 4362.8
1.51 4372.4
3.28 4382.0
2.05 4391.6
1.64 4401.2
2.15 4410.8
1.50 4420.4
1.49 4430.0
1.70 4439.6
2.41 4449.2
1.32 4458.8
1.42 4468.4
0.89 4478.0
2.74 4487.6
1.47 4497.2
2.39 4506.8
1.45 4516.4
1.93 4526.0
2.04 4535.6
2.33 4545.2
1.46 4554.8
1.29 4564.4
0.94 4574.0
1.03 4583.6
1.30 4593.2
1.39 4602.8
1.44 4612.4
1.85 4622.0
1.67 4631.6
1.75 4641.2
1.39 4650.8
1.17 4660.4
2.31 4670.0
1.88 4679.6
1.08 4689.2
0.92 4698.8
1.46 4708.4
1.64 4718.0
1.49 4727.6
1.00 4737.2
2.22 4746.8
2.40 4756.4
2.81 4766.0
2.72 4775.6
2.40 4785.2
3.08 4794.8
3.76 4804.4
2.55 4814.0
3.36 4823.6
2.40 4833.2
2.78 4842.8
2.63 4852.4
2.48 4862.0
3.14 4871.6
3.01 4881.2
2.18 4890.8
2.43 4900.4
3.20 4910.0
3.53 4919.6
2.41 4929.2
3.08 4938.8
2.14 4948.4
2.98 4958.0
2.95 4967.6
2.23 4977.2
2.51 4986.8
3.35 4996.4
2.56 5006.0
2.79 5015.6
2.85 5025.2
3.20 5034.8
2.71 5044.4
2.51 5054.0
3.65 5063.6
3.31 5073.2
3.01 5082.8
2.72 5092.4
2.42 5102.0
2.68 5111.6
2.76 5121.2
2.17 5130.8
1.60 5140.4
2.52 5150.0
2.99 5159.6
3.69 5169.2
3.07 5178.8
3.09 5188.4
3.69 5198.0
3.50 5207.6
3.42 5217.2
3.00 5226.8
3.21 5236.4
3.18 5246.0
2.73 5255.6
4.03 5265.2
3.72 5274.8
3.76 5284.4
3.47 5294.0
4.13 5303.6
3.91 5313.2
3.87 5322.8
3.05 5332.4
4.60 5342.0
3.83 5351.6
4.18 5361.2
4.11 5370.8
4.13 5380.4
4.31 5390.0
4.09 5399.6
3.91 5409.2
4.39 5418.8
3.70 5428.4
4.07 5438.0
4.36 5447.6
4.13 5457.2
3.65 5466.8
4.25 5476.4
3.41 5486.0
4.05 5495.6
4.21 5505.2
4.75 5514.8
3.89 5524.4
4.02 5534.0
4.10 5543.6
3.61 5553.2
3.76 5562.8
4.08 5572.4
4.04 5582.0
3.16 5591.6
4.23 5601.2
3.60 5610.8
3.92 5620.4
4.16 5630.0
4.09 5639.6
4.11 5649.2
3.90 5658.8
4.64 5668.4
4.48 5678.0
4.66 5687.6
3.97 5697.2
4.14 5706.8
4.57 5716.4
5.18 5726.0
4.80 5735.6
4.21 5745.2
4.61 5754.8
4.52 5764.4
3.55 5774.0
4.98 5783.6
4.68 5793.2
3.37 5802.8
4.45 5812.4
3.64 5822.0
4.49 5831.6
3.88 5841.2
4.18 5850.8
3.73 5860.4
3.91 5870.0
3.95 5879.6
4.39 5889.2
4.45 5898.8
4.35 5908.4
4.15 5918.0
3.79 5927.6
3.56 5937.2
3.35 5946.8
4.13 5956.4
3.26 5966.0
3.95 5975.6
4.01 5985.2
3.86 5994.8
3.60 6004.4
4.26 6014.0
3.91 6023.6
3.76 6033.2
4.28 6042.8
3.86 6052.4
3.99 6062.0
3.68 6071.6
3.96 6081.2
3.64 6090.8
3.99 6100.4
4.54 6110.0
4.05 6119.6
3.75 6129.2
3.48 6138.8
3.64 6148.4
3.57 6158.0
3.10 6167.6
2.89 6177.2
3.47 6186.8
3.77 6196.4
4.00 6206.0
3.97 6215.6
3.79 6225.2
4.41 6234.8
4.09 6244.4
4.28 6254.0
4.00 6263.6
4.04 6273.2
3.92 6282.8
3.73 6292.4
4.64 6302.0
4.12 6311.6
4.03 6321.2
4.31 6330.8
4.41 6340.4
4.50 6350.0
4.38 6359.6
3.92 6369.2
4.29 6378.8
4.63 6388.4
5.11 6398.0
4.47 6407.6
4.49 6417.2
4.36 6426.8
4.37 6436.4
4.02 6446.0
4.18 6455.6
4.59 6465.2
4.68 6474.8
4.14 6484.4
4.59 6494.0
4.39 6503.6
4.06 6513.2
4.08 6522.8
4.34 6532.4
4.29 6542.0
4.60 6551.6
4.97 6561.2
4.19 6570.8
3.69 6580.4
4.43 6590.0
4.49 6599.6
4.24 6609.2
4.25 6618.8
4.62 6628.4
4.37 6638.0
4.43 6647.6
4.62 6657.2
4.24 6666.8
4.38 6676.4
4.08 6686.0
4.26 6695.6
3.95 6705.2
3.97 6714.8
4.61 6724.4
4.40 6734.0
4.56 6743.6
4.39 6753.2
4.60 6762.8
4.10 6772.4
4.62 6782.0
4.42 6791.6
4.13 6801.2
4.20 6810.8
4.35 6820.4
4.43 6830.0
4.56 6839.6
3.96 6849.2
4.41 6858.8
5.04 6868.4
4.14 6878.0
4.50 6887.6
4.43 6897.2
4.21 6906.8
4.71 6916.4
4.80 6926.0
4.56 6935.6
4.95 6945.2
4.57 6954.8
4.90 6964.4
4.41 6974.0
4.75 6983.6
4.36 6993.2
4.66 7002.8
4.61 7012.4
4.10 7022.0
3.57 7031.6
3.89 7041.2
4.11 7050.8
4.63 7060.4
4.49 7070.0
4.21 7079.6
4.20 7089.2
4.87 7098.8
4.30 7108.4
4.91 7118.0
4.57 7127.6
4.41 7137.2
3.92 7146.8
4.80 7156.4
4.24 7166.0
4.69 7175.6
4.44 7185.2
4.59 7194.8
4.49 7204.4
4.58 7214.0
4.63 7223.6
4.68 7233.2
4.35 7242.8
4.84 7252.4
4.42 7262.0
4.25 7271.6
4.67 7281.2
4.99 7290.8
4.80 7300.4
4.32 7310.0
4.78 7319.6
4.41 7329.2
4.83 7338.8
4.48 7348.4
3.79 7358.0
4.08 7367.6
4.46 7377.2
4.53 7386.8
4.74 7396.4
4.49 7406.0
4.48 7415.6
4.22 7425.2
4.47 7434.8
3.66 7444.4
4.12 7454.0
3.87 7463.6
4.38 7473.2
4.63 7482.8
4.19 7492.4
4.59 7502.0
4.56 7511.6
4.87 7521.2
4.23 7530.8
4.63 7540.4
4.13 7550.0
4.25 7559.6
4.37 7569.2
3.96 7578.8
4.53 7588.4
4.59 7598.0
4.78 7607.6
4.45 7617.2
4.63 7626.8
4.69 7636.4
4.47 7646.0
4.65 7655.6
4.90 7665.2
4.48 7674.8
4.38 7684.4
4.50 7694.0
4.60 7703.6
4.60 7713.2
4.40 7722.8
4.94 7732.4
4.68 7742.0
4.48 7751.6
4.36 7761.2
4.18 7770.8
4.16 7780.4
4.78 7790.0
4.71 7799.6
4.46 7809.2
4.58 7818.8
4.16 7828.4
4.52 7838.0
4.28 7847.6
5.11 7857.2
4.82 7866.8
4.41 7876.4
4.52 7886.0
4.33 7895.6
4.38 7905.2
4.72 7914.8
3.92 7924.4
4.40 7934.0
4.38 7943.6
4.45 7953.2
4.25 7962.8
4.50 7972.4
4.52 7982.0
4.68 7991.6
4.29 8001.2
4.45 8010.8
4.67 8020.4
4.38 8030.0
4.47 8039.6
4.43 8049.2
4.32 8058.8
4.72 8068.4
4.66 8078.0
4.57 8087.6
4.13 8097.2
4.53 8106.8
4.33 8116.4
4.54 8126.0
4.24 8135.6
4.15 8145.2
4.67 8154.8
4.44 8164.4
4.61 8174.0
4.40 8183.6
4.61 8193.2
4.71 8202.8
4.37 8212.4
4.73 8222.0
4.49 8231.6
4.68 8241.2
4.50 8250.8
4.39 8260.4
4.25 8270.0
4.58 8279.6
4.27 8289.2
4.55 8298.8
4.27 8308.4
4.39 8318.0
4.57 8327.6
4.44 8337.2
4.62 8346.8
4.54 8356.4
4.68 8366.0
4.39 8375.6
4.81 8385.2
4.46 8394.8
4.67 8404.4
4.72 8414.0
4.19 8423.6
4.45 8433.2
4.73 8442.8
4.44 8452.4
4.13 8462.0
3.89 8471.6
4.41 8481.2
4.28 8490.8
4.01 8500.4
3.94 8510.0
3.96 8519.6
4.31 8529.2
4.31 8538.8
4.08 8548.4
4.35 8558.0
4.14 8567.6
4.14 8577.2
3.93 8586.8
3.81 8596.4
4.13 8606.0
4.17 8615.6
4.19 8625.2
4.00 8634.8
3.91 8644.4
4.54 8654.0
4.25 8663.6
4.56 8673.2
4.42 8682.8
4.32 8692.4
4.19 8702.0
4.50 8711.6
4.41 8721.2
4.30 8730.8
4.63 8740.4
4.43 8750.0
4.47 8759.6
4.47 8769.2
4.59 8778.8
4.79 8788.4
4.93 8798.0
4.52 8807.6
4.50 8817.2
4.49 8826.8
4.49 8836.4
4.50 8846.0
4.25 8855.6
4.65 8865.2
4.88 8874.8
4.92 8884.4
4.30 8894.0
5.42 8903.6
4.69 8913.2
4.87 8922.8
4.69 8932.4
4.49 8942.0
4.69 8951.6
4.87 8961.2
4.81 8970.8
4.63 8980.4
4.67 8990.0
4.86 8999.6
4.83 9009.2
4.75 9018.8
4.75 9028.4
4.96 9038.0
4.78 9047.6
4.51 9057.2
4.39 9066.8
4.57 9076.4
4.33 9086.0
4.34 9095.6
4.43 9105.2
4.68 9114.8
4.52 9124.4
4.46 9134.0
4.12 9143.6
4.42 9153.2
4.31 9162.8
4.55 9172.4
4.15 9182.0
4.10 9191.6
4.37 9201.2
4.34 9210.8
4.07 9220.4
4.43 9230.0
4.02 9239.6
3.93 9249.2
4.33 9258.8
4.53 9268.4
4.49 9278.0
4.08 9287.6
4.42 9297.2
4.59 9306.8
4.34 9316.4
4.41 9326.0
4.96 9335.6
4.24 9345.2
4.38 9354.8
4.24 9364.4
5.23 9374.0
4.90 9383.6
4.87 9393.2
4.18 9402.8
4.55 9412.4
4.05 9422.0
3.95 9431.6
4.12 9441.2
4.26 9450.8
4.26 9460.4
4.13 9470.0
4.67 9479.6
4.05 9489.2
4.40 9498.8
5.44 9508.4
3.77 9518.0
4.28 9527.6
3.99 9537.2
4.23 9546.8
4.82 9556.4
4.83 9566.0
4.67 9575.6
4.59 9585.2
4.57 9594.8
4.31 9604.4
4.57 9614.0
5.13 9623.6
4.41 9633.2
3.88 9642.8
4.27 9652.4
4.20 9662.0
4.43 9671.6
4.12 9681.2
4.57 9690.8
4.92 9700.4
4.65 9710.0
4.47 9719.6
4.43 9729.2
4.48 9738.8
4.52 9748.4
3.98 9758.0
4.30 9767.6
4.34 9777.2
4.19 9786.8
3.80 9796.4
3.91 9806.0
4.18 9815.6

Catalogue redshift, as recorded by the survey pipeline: 0.19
